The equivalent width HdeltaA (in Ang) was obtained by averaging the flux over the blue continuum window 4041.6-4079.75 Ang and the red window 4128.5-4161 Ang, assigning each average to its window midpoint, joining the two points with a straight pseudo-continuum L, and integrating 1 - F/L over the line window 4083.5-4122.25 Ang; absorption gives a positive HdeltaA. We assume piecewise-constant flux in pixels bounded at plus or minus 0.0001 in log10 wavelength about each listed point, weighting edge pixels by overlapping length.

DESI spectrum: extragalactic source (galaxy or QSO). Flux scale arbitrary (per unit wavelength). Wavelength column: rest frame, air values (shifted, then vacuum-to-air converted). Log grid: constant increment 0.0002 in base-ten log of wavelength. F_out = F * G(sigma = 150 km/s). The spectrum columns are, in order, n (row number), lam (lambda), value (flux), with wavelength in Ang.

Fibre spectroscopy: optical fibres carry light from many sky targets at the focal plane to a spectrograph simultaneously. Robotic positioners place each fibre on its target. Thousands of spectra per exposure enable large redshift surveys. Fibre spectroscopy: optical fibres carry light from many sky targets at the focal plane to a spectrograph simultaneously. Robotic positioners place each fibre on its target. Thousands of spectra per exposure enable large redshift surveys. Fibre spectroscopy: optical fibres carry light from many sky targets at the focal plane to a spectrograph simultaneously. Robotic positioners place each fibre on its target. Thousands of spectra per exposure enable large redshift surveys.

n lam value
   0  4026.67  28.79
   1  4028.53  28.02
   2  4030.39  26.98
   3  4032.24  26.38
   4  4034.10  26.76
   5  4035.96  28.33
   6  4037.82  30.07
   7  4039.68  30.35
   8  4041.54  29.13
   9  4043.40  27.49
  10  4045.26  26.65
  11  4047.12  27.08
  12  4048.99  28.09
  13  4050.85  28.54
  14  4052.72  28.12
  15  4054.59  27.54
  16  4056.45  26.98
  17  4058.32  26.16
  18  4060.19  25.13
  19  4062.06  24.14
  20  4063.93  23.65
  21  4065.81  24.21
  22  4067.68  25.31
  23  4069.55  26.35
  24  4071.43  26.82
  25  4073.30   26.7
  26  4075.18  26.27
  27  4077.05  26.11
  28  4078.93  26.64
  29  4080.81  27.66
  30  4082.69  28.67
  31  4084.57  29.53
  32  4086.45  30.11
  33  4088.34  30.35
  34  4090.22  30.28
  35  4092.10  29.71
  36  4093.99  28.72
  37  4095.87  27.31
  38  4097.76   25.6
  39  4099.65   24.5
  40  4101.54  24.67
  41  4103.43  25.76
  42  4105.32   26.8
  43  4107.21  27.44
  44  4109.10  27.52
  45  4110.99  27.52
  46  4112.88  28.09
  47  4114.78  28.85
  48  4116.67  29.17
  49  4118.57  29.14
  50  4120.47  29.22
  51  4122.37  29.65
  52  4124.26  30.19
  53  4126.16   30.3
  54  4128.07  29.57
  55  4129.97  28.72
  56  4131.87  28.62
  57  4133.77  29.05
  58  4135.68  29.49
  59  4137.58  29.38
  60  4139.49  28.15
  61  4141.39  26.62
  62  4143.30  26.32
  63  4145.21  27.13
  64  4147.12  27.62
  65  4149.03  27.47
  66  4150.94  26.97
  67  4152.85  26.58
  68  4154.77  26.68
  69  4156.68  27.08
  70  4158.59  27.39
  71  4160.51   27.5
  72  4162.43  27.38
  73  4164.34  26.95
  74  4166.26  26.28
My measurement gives -1.4 Ang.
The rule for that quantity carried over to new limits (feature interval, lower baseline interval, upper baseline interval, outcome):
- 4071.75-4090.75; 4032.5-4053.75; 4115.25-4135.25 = 0.4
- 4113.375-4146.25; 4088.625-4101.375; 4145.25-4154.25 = -1.8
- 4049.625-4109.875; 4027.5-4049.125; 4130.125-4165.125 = 1.8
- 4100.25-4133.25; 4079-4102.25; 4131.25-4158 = -0.5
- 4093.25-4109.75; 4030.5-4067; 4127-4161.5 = 0.6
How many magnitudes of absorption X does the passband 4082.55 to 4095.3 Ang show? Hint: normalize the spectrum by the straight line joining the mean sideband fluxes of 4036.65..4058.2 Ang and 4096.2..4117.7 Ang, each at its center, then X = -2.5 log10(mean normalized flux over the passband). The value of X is -0.089 mag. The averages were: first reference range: 28.1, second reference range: 26.9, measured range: 29.6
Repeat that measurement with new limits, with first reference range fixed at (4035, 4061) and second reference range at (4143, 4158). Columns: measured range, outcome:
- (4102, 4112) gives 0.02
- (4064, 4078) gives 0.07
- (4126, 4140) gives -0.08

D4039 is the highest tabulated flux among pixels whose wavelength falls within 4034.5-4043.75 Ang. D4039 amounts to 30.35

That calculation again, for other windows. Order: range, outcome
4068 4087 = 30.11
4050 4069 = 28.54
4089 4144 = 30.3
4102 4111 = 27.52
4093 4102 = 28.72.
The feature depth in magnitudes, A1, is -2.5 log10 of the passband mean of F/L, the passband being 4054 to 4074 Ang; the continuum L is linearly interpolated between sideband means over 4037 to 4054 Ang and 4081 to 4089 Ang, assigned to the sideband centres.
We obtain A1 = 0.13 mag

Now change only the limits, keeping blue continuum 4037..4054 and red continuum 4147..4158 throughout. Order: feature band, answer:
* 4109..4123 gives -0.05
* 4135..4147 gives -0.02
